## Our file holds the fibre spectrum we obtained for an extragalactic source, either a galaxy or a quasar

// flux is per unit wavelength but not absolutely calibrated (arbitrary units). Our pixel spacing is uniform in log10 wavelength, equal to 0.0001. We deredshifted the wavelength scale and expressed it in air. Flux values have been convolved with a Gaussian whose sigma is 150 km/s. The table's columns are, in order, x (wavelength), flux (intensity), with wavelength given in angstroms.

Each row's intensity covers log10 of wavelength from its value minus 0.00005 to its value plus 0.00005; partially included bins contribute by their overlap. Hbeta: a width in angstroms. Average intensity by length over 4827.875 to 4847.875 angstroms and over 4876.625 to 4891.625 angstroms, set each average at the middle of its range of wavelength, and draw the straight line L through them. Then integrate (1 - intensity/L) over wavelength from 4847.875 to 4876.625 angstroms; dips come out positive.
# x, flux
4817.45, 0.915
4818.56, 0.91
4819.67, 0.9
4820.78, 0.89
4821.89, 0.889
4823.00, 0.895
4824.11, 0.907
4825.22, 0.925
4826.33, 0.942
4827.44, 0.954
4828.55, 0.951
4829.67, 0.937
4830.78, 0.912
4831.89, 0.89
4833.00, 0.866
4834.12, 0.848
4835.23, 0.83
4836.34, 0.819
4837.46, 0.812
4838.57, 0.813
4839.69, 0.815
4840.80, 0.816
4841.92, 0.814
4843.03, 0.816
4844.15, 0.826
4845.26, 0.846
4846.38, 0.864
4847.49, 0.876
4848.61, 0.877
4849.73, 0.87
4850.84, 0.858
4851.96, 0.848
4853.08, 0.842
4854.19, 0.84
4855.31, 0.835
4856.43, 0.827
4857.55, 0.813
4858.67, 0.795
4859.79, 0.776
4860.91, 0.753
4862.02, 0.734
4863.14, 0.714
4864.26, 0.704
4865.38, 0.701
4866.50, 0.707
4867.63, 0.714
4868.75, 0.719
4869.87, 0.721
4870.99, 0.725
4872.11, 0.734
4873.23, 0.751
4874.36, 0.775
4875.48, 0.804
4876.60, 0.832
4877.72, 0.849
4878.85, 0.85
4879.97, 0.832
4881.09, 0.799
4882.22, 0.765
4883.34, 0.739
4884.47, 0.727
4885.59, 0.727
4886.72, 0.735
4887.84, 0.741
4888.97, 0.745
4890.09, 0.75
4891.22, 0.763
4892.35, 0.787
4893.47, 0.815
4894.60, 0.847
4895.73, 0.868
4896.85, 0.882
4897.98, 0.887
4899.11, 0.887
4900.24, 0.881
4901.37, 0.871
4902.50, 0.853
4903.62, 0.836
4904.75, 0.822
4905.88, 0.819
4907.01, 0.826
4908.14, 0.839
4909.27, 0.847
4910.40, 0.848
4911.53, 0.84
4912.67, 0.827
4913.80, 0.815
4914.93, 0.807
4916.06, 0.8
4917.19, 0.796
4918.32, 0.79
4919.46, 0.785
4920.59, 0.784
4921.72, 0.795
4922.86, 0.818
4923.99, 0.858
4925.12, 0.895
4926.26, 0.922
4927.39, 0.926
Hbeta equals 1.1 angstroms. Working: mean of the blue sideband 0.853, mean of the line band 0.779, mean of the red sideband 0.773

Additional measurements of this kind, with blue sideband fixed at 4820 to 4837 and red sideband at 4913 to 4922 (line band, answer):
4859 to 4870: 1.7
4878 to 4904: 0.6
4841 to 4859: 0.7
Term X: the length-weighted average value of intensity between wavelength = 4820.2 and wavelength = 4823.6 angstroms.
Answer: 0.892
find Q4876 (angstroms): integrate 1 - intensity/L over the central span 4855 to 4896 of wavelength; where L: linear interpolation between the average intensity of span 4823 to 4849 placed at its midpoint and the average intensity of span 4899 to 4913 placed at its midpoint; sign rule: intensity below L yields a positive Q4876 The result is 4.14 angstroms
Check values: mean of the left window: 0.868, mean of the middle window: 0.768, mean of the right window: 0.845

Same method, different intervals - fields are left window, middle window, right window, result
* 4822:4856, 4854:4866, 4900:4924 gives 1.2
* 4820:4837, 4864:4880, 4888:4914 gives 1.8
